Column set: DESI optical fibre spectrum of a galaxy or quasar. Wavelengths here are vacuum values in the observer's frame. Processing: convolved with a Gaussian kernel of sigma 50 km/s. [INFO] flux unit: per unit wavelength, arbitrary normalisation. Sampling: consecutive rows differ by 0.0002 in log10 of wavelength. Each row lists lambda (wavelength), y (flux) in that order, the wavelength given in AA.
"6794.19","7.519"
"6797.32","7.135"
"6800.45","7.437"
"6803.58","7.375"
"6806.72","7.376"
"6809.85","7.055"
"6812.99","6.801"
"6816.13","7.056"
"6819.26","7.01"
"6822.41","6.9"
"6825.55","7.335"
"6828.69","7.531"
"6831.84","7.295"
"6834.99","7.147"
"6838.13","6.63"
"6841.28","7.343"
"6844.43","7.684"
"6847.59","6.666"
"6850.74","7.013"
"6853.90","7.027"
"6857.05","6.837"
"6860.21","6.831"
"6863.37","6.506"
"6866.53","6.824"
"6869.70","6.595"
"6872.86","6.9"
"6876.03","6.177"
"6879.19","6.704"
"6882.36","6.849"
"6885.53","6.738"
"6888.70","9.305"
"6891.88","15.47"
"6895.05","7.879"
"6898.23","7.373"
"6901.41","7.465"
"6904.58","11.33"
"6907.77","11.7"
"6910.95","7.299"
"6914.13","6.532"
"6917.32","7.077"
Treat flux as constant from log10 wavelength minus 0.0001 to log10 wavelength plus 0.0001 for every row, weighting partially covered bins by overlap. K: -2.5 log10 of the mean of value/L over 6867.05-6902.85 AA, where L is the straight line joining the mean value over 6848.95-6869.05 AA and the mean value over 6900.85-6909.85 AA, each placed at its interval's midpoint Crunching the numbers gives 0.12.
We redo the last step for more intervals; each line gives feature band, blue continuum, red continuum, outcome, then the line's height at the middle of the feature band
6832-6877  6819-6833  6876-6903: 0.12 mag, 7.73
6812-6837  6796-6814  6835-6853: 0.00 mag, 7.14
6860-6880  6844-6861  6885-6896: 0.26 mag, 8.49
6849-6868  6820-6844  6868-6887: 0.01 mag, 6.88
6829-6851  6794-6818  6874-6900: 0.08 mag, 7.65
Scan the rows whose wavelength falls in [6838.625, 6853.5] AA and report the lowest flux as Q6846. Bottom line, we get 6.666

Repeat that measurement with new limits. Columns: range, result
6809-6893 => 6.177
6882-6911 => 6.738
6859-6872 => 6.506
